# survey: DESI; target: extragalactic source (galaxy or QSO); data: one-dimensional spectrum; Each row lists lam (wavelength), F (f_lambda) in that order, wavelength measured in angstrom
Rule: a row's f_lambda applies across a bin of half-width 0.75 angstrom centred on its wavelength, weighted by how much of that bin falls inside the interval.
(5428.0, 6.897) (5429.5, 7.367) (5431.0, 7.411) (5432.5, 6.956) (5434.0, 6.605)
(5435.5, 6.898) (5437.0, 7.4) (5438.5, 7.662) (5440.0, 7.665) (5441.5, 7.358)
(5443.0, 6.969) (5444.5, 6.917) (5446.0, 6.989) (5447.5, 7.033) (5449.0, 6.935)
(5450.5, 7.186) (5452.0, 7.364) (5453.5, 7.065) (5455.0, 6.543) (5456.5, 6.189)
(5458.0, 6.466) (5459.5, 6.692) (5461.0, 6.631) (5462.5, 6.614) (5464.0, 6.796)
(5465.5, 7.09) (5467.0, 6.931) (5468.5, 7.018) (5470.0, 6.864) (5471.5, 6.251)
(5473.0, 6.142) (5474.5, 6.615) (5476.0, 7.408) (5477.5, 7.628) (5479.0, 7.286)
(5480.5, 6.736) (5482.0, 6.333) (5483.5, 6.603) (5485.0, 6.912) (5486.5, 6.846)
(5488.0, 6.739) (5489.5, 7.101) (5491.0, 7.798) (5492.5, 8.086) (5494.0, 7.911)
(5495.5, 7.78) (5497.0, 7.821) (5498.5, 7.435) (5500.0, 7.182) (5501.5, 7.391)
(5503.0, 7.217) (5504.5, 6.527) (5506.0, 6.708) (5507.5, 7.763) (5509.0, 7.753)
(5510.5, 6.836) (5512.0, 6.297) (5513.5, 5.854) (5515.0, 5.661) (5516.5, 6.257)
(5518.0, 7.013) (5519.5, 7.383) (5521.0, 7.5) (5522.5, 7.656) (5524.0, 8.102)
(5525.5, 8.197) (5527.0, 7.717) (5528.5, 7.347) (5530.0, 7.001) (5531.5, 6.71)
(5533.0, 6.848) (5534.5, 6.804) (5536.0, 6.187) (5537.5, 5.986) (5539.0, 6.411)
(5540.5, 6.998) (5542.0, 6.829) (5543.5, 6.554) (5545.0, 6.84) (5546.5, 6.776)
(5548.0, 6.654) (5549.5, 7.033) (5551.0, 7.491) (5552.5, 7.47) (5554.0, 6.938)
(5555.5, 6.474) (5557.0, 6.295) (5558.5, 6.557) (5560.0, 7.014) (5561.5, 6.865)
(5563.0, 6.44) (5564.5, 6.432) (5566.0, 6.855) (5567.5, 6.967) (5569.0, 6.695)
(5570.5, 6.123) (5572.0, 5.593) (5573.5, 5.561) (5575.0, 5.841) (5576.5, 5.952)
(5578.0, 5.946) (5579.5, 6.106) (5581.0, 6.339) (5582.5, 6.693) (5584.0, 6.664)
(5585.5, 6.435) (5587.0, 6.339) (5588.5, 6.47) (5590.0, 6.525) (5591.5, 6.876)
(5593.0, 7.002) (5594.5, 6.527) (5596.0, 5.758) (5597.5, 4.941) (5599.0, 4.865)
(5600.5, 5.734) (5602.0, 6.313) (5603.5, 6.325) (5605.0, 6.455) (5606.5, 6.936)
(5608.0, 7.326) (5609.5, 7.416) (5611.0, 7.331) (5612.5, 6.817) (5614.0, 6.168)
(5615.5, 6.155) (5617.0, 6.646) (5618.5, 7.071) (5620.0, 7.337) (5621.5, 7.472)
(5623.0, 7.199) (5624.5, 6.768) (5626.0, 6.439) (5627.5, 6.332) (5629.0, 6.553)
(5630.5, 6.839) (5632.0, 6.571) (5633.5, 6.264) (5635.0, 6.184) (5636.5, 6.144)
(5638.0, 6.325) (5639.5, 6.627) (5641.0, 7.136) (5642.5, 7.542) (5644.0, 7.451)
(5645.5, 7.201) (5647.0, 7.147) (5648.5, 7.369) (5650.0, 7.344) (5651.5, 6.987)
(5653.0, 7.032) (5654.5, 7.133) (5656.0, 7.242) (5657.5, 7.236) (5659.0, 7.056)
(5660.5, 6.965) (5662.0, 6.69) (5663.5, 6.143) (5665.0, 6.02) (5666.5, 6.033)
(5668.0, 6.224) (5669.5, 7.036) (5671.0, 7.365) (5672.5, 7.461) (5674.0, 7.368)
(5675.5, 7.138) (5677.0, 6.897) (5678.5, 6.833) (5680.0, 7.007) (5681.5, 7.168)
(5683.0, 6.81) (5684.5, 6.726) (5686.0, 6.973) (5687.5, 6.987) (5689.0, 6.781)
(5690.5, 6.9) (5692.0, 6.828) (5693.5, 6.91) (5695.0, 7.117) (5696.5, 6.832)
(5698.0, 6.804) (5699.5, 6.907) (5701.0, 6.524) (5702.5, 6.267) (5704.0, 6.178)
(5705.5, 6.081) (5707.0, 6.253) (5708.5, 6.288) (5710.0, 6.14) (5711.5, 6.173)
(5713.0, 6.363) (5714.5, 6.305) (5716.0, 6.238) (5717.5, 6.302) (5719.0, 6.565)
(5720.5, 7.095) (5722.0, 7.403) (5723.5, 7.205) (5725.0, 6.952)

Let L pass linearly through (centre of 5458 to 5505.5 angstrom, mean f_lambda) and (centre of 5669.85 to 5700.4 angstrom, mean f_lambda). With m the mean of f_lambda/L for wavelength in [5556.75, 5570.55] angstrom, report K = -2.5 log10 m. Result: 0.06 mag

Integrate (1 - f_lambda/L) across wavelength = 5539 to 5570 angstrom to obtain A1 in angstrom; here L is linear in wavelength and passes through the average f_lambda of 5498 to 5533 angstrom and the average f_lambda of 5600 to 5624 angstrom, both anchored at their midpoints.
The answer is 0.83 angstrom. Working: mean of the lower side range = 7.1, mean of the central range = 6.79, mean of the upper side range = 6.8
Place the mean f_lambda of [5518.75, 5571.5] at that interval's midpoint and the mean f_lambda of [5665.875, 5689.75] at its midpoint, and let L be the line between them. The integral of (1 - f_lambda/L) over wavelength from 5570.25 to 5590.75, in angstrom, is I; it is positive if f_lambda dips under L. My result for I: 2.2 angstrom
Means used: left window 6.91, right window 6.93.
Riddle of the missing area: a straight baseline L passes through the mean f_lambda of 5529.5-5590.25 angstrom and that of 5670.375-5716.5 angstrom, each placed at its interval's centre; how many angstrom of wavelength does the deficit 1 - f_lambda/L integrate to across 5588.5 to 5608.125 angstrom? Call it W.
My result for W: 1.1 angstrom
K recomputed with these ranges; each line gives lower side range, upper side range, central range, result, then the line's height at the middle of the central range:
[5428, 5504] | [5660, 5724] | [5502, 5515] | 0.03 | 6.99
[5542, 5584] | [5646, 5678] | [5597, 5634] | 0.03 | 6.76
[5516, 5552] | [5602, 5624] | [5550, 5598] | 0.08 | 6.95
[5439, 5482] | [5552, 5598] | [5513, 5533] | -0.08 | 6.63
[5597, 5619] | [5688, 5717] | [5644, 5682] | -0.08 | 6.49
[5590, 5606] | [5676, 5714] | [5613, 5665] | -0.08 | 6.35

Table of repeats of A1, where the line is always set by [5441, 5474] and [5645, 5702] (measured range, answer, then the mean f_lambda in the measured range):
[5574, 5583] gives 1.0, 6.11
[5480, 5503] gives -1.4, 7.25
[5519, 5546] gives -0.8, 7.05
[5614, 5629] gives 0.3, 6.78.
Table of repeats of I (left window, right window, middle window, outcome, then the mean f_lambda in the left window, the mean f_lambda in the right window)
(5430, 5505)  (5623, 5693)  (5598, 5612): 0.8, 7.04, 6.86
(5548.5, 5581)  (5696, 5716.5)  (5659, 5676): -1.0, 6.5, 6.38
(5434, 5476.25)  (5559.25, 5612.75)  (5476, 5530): -3.7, 6.91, 6.4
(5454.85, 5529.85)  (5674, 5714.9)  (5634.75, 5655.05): -0.6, 7.04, 6.69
